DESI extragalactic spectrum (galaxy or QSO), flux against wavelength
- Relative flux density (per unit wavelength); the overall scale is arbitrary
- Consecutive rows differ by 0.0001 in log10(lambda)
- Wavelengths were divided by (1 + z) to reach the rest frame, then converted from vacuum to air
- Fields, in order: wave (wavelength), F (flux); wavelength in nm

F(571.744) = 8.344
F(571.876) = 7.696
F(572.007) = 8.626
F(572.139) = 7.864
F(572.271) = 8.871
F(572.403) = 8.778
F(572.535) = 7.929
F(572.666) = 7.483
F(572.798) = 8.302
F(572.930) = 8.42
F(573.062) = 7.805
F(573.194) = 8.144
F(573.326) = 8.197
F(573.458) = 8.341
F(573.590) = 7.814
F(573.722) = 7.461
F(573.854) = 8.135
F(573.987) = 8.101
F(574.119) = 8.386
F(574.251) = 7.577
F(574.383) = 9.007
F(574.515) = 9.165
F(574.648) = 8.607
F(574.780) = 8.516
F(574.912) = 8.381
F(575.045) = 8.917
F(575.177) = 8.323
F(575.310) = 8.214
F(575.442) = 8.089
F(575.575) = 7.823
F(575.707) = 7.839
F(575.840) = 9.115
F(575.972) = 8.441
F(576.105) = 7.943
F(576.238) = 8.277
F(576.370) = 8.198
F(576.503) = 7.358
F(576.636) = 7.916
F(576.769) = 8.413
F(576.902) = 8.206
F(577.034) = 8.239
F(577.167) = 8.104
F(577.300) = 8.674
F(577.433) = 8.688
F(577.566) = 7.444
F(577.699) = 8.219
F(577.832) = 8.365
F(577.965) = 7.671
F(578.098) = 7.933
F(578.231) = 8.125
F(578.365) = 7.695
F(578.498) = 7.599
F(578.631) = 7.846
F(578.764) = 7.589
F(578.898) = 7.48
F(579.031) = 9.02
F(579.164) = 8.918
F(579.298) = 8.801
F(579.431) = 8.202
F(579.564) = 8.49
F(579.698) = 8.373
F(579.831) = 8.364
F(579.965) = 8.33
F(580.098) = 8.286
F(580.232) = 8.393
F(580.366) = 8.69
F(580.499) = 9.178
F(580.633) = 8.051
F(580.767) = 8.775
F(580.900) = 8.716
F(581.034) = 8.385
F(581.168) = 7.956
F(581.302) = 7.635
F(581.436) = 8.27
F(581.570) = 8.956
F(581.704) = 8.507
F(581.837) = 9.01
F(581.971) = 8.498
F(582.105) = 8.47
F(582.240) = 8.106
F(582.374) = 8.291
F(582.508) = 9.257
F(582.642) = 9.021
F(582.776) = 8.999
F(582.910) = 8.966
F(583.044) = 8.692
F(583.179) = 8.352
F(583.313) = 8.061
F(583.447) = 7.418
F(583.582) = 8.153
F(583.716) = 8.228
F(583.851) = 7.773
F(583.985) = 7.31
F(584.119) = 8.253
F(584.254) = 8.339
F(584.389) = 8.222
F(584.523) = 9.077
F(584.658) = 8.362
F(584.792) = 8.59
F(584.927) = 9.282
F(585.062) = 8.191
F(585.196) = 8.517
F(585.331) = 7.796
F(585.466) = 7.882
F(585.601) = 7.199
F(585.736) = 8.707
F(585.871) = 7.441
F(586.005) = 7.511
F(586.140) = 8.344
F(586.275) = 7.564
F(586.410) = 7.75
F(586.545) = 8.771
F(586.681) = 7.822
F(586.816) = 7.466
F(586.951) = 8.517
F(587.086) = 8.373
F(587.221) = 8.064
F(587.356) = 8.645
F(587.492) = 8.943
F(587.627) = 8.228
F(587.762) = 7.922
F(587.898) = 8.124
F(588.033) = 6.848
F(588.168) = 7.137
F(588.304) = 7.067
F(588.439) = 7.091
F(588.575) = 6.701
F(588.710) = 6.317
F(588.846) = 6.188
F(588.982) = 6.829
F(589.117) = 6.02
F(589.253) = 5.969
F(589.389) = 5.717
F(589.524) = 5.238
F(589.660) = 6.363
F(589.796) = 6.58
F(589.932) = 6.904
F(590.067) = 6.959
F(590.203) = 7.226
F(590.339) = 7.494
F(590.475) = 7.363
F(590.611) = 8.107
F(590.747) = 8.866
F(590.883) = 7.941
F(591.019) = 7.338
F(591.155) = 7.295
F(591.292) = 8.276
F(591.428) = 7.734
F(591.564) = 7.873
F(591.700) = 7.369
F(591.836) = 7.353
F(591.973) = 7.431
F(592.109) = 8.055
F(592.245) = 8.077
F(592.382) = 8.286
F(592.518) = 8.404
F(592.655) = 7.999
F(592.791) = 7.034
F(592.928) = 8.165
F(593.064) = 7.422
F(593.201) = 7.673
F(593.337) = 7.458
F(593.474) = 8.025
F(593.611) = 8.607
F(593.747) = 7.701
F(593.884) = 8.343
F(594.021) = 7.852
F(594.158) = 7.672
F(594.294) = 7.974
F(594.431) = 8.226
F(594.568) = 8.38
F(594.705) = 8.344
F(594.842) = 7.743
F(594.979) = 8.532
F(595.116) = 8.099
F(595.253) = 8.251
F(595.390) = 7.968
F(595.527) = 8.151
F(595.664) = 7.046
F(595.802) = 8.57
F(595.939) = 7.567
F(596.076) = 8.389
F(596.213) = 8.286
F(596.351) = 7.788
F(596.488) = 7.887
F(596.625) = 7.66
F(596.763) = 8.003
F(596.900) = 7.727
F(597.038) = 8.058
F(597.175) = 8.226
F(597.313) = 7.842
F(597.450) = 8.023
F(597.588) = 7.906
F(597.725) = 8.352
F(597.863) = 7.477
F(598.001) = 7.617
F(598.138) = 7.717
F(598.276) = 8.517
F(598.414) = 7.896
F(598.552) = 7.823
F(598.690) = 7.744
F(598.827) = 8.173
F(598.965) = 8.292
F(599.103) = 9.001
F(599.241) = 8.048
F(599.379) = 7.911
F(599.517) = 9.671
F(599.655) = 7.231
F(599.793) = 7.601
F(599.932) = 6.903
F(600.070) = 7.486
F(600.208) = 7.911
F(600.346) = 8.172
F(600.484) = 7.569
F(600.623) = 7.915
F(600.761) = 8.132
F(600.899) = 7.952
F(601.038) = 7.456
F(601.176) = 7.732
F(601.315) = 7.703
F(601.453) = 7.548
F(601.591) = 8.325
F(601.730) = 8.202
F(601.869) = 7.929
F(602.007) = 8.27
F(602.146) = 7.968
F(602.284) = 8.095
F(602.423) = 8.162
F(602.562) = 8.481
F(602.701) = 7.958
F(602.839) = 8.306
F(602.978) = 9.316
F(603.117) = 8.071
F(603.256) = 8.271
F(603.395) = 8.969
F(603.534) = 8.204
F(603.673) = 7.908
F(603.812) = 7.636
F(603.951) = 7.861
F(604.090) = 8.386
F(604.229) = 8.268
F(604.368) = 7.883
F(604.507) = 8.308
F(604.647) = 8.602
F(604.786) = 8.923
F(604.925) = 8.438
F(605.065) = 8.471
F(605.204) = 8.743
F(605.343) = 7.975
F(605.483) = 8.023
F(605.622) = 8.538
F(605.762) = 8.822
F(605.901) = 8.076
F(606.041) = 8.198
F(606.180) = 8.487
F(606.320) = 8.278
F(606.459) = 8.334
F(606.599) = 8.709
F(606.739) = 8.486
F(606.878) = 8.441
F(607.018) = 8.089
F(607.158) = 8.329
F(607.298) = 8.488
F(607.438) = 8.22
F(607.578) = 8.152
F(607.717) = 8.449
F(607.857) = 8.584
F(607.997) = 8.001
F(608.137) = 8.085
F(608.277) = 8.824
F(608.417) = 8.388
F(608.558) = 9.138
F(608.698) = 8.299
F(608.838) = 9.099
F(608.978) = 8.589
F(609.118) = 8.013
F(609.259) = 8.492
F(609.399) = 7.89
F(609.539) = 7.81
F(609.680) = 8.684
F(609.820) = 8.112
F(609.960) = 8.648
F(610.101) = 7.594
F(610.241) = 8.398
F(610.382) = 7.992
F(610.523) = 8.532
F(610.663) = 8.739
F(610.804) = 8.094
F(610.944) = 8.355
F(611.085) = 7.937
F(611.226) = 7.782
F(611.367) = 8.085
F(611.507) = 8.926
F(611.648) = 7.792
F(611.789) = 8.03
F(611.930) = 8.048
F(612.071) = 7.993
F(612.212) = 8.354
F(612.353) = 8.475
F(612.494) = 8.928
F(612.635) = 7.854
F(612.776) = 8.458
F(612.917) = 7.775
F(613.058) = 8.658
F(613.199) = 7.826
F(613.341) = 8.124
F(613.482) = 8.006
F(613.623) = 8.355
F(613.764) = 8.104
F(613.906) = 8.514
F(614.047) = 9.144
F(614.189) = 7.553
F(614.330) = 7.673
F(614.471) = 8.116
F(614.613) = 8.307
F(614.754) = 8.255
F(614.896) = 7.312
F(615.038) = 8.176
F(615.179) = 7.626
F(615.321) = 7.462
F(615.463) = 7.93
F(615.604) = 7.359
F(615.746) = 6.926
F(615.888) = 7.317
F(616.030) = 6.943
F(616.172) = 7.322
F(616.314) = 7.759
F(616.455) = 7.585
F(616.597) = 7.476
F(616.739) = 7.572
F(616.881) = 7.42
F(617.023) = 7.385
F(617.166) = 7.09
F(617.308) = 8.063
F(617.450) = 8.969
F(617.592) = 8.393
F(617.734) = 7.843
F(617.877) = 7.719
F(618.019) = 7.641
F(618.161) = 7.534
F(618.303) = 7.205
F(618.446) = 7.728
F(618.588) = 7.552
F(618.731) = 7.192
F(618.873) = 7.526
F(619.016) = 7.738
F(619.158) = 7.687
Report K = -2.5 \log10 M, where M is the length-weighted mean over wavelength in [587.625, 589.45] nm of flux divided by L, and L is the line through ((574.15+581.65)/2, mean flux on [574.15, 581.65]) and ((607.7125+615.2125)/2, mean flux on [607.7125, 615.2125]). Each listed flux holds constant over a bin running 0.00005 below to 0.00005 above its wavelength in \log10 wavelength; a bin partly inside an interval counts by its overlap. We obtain 0.21 mag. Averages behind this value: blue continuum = 8.28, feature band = 6.82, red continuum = 8.24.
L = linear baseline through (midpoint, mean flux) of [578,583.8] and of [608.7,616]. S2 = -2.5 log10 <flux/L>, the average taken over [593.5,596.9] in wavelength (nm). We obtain 0.03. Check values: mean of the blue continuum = 8.37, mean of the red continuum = 8.12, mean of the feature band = 8.04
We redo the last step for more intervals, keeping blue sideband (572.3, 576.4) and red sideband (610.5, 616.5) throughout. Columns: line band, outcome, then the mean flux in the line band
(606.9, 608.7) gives -0.045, 8.39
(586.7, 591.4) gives 0.120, 7.31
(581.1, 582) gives -0.025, 8.4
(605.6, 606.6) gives -0.046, 8.41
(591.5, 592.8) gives 0.044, 7.82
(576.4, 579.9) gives 0.012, 8.14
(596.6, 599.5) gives 0.010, 8.04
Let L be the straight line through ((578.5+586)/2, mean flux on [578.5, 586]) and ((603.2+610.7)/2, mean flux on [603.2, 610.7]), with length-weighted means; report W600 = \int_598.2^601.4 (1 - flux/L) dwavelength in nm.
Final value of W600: 0.15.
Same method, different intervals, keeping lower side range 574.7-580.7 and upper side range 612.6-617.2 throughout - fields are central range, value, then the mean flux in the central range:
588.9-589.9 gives 0.24 nm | 6.13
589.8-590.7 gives 0.09 nm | 7.33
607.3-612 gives -0.26 nm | 8.3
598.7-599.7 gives -0.04 nm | 8.33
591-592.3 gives 0.06 nm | 7.69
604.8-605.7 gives -0.06 nm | 8.4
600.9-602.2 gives 0.01 nm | 7.9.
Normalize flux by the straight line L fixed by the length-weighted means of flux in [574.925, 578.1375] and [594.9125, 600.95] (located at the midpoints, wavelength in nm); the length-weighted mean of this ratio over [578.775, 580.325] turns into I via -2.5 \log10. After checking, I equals -0.03 mag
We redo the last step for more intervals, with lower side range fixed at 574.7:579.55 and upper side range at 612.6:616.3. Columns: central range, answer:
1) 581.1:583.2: -0.05 mag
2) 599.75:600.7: 0.05 mag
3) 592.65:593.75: 0.04 mag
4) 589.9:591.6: 0.06 mag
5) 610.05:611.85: -0.04 mag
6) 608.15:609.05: -0.10 mag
